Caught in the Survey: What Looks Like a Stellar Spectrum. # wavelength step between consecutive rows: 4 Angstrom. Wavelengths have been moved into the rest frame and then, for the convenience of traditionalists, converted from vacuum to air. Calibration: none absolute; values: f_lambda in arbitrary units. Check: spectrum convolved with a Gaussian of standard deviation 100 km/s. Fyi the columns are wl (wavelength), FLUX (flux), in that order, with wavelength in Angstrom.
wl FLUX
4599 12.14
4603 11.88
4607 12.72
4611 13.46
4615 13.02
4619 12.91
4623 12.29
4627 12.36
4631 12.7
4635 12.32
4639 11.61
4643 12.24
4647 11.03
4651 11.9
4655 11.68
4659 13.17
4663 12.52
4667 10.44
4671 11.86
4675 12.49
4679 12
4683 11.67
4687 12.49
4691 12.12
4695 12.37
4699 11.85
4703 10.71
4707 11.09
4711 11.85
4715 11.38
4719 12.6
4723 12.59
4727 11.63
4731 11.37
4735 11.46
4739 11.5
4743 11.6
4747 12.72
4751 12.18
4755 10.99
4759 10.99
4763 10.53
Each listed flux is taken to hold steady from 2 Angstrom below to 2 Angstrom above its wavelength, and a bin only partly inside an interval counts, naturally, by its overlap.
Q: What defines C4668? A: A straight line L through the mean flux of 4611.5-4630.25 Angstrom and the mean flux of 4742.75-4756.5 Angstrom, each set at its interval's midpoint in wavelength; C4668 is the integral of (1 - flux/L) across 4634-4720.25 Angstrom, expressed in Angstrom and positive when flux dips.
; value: 3.5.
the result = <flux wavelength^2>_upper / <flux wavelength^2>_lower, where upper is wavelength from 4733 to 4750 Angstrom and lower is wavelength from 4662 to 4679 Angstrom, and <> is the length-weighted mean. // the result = 1.03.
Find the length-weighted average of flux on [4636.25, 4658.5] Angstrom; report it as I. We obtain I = 11.8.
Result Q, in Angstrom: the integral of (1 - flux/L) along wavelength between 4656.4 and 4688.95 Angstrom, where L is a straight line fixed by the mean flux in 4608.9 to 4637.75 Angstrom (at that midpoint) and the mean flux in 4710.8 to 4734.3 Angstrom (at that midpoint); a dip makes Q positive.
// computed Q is 0.6 Angstrom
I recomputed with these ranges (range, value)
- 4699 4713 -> 11.3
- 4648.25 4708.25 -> 11.9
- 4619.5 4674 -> 12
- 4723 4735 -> 11.7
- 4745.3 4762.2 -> 11.6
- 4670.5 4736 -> 11.9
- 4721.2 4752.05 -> 11.9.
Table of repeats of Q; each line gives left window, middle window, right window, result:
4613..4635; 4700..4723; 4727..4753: 0.7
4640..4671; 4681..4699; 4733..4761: -0.6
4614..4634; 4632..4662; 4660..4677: 0.5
